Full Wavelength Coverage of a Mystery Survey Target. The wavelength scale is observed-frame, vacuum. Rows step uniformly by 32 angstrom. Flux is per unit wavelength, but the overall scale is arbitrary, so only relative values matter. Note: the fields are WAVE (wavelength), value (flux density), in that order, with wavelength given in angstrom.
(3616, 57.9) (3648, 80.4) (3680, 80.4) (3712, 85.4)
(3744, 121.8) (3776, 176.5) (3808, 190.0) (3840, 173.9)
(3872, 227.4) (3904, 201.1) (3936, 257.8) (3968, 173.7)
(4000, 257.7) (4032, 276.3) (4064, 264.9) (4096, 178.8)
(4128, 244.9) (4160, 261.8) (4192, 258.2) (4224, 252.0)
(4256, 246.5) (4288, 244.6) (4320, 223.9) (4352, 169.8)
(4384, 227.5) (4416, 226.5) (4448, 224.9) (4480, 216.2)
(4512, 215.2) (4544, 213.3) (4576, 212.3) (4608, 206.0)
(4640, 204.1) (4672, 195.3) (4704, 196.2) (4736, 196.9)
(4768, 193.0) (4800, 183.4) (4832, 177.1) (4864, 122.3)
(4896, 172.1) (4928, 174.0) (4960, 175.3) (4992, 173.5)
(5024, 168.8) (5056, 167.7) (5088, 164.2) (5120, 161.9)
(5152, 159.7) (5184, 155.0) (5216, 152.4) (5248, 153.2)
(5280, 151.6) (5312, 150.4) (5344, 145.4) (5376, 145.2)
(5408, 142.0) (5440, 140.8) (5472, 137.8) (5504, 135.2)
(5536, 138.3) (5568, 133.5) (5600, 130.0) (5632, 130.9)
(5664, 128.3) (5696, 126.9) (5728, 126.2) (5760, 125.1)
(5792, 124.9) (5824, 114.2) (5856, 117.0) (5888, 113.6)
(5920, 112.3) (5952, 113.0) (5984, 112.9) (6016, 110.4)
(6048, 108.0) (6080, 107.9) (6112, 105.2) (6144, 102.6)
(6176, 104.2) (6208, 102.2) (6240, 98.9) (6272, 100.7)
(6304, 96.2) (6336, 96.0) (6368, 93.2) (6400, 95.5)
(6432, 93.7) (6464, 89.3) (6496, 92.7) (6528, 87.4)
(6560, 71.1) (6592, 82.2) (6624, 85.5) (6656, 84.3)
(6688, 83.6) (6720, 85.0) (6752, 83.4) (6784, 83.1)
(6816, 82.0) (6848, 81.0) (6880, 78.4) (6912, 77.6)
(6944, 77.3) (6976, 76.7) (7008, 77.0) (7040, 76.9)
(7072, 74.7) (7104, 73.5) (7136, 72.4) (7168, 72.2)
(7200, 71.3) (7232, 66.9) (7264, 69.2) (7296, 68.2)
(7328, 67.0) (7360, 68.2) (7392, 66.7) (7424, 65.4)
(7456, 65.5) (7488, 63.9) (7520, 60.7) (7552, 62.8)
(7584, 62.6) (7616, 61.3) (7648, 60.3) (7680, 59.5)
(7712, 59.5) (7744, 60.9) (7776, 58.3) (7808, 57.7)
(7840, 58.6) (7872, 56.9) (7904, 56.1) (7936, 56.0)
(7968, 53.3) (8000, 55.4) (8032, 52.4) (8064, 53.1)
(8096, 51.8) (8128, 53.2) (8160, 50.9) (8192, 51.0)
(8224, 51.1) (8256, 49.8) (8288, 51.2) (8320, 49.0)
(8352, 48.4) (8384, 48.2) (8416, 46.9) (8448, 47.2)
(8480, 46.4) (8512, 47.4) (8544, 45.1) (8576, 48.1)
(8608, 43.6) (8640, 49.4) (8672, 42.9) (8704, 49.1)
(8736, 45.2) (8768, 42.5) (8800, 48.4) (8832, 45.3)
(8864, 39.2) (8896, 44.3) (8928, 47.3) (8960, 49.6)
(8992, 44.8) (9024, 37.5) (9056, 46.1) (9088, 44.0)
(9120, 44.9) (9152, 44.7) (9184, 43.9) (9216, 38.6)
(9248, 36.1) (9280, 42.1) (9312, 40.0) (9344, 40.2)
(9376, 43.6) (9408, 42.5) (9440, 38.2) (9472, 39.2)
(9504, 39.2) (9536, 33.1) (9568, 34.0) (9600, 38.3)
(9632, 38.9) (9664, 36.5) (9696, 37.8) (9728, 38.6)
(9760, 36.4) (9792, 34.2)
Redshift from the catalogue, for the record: 0.000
